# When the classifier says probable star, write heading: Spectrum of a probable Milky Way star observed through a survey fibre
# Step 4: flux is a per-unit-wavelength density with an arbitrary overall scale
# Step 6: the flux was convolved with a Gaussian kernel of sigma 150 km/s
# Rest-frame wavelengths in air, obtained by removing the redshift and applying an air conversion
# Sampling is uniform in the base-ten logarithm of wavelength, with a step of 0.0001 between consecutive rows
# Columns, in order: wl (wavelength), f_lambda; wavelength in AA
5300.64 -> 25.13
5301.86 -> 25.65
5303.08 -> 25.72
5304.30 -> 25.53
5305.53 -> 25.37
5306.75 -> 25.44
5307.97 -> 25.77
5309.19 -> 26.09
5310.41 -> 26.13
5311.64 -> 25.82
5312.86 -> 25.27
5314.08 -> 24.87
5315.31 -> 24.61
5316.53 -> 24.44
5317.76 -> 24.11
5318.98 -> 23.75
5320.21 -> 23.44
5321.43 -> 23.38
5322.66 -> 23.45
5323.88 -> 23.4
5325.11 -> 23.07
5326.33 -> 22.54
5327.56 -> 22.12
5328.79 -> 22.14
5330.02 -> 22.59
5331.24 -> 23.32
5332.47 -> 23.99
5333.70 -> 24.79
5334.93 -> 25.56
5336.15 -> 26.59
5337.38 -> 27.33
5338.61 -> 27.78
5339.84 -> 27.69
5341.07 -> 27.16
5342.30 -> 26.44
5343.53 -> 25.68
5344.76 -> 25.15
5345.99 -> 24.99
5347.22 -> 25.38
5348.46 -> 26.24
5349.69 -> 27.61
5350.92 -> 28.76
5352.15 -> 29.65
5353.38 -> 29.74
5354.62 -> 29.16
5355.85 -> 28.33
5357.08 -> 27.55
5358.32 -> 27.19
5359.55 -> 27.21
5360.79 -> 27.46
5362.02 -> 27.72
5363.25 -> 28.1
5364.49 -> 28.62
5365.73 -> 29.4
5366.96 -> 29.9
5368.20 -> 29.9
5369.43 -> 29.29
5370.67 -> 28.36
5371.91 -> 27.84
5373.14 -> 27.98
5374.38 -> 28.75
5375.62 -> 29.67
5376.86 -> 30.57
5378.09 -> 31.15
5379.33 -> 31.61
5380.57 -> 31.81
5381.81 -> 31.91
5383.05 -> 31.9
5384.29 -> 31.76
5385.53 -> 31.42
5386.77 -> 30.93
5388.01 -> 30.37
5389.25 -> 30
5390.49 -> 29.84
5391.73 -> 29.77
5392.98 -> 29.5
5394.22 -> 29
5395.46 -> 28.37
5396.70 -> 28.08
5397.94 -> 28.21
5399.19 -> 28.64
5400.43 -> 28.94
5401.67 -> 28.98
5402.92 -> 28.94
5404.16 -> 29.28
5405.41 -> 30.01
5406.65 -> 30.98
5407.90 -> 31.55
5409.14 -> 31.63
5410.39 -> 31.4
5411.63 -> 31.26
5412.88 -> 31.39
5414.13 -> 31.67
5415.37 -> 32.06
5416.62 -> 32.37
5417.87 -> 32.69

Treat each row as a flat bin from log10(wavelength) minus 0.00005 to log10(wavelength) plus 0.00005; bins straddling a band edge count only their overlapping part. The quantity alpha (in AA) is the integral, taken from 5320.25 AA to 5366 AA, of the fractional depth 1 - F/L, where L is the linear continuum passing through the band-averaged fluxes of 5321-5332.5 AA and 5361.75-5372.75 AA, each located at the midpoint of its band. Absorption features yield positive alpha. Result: -1.40 AA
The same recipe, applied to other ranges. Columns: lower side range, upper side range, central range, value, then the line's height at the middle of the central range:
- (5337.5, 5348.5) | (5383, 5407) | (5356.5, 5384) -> -1.2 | 28.1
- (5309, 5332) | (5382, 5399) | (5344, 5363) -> -0.5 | 26.7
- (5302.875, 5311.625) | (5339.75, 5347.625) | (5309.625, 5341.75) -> 1.6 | 25.9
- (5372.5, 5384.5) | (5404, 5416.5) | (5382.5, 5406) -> 1.0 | 31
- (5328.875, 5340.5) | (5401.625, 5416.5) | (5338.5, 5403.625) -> -1.8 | 28.1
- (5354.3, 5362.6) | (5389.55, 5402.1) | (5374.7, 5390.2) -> -1.3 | 28.5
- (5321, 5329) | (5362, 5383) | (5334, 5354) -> -1.1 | 25.6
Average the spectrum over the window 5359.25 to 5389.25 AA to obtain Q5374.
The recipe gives 29.8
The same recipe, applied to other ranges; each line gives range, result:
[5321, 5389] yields 27.5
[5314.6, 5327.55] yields 23.6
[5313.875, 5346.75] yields 24.6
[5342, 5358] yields 27.3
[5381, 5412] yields 30.1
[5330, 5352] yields 26.1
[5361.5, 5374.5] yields 28.7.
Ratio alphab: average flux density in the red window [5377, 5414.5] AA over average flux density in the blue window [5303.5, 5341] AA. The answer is 1.2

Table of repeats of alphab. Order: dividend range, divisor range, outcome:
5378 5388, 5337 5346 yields 1.18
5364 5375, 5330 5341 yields 1.12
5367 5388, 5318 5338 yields 1.27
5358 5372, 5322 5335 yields 1.22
